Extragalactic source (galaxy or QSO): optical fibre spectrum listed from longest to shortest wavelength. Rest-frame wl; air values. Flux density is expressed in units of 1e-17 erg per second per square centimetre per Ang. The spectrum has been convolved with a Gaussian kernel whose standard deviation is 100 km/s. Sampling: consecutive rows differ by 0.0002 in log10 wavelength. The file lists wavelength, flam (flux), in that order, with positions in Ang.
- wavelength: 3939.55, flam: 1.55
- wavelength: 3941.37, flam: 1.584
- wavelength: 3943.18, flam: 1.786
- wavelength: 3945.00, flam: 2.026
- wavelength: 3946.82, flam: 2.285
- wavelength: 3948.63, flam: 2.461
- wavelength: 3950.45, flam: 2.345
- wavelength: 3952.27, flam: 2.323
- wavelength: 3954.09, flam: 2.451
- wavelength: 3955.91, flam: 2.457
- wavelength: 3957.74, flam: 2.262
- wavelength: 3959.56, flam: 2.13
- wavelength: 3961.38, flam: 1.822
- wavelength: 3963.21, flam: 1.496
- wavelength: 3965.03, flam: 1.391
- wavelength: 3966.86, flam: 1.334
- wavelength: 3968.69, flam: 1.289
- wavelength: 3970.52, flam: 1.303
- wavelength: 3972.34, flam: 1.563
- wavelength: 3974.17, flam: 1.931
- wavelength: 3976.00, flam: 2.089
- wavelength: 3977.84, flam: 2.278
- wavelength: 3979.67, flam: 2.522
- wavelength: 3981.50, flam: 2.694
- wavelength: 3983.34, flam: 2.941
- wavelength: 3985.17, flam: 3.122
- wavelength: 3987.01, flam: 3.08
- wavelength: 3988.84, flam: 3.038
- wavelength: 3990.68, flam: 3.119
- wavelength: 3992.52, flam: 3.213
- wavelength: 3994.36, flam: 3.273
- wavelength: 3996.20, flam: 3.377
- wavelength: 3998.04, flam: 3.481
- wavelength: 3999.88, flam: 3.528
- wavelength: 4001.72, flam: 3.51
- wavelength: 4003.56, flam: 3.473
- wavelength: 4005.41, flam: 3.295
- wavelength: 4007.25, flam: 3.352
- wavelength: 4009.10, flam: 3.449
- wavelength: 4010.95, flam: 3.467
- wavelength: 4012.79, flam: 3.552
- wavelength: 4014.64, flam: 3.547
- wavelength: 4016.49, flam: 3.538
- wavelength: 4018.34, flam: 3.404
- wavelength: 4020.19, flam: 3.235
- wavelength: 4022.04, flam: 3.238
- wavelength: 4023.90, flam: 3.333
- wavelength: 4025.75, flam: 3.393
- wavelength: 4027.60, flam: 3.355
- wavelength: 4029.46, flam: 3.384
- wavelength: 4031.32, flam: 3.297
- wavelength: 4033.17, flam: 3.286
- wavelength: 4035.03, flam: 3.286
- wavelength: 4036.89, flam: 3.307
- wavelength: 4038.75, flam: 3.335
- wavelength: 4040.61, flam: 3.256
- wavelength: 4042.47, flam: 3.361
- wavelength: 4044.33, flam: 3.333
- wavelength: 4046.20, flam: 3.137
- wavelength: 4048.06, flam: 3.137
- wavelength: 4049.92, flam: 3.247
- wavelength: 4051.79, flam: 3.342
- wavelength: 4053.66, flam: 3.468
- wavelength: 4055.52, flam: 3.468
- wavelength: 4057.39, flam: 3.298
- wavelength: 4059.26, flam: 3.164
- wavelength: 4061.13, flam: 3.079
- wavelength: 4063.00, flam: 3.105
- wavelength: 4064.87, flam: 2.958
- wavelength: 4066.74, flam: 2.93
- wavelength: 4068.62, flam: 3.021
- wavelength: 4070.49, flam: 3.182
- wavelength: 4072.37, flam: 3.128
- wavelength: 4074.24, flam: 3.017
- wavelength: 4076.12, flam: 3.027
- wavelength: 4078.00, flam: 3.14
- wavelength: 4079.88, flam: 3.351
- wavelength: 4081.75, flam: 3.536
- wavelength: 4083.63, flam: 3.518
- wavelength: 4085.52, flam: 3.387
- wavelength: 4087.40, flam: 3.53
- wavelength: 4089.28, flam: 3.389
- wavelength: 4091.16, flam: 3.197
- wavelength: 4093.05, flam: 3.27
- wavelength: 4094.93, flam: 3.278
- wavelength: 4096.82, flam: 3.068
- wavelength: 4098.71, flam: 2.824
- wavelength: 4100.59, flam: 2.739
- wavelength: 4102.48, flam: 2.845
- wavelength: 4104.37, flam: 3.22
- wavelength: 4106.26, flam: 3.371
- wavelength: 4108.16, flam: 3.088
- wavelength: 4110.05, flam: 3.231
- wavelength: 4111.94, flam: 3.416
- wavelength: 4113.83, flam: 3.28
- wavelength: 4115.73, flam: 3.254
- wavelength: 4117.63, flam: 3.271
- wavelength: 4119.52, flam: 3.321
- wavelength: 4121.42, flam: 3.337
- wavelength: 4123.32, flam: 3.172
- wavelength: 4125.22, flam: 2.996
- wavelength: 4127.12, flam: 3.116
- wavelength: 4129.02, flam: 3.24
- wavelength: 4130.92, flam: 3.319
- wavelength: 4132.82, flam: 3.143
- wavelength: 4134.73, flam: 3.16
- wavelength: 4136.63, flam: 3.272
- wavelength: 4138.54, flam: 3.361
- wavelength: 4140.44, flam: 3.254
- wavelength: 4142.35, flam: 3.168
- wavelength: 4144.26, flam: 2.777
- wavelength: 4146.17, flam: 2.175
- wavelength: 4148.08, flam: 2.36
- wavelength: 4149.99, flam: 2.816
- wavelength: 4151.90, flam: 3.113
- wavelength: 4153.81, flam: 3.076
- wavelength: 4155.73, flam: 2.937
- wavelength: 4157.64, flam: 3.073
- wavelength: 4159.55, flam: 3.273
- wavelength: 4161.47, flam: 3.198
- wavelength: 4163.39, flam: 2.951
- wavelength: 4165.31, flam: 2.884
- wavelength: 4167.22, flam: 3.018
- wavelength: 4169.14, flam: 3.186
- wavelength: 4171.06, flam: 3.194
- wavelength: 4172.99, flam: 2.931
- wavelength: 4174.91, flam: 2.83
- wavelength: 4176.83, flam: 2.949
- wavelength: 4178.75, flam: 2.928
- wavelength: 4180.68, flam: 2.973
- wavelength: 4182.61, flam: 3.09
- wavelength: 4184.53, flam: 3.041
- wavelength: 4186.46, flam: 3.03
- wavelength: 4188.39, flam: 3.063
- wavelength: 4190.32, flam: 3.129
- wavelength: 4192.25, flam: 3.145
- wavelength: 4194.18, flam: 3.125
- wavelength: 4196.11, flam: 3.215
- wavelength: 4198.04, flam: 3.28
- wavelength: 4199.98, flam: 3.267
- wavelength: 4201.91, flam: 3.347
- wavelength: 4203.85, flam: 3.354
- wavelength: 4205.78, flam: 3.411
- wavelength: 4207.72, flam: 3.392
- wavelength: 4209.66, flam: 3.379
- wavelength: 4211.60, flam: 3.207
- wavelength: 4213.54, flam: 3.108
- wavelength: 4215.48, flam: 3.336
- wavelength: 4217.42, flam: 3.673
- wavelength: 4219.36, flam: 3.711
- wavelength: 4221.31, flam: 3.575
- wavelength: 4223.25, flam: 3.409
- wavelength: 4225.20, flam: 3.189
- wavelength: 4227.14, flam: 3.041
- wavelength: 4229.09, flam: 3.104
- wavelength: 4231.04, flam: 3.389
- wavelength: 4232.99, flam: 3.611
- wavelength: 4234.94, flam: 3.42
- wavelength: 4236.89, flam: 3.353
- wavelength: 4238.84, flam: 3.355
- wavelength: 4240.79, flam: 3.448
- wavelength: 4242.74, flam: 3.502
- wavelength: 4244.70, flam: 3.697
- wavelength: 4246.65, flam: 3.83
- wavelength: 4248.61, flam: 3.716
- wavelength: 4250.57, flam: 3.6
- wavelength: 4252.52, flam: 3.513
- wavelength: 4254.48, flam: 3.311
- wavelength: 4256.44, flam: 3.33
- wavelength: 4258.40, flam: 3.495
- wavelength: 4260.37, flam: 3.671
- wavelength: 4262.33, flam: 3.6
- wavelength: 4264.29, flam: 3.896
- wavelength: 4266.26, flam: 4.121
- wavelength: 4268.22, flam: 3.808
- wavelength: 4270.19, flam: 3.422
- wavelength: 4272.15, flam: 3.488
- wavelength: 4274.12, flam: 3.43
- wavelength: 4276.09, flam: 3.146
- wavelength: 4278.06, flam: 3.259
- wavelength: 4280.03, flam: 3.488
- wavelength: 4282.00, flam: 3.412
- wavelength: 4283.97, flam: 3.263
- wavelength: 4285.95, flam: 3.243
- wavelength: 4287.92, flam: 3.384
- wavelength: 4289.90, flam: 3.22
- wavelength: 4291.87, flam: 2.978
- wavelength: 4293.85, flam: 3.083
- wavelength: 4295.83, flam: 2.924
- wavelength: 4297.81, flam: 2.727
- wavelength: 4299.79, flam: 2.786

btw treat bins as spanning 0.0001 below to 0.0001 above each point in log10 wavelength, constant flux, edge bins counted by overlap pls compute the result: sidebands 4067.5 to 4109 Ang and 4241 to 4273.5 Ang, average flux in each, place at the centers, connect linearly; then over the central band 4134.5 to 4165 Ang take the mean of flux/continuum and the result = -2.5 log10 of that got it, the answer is 0.12 mag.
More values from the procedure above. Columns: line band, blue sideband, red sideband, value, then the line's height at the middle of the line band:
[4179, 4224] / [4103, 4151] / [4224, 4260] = 0.02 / 3.33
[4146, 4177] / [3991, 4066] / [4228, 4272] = 0.17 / 3.46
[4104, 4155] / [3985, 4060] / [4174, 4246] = 0.06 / 3.3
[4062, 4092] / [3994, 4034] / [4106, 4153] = 0.01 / 3.25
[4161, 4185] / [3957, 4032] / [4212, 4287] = 0.09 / 3.28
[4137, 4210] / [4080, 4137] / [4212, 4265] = 0.10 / 3.35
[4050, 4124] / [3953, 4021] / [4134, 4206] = -0.11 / 2.91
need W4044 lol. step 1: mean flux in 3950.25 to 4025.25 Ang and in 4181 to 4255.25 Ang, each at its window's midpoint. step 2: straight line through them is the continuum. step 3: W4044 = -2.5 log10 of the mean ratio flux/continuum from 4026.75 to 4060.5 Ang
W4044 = -0.14 mag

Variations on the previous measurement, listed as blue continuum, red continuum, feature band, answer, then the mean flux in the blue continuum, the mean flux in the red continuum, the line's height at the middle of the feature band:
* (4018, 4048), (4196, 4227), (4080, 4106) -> 0.032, 3.3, 3.36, 3.32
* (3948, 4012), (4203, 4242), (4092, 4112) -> -0.042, 2.6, 3.37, 2.99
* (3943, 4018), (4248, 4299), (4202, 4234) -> -0.037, 2.64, 3.4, 3.26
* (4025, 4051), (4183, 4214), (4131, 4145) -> 0.023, 3.29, 3.22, 3.25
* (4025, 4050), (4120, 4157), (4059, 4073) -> 0.055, 3.3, 3.04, 3.22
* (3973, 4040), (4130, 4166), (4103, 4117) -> -0.066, 3.18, 3.02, 3.06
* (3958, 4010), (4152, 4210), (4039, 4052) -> -0.177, 2.61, 3.12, 2.77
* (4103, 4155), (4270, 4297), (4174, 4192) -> 0.055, 3.12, 3.26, 3.17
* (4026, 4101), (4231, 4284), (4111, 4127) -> 0.023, 3.23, 3.53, 3.32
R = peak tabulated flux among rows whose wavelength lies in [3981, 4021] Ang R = 3.552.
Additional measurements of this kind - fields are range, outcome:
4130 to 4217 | 3.411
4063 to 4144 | 3.536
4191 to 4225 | 3.711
